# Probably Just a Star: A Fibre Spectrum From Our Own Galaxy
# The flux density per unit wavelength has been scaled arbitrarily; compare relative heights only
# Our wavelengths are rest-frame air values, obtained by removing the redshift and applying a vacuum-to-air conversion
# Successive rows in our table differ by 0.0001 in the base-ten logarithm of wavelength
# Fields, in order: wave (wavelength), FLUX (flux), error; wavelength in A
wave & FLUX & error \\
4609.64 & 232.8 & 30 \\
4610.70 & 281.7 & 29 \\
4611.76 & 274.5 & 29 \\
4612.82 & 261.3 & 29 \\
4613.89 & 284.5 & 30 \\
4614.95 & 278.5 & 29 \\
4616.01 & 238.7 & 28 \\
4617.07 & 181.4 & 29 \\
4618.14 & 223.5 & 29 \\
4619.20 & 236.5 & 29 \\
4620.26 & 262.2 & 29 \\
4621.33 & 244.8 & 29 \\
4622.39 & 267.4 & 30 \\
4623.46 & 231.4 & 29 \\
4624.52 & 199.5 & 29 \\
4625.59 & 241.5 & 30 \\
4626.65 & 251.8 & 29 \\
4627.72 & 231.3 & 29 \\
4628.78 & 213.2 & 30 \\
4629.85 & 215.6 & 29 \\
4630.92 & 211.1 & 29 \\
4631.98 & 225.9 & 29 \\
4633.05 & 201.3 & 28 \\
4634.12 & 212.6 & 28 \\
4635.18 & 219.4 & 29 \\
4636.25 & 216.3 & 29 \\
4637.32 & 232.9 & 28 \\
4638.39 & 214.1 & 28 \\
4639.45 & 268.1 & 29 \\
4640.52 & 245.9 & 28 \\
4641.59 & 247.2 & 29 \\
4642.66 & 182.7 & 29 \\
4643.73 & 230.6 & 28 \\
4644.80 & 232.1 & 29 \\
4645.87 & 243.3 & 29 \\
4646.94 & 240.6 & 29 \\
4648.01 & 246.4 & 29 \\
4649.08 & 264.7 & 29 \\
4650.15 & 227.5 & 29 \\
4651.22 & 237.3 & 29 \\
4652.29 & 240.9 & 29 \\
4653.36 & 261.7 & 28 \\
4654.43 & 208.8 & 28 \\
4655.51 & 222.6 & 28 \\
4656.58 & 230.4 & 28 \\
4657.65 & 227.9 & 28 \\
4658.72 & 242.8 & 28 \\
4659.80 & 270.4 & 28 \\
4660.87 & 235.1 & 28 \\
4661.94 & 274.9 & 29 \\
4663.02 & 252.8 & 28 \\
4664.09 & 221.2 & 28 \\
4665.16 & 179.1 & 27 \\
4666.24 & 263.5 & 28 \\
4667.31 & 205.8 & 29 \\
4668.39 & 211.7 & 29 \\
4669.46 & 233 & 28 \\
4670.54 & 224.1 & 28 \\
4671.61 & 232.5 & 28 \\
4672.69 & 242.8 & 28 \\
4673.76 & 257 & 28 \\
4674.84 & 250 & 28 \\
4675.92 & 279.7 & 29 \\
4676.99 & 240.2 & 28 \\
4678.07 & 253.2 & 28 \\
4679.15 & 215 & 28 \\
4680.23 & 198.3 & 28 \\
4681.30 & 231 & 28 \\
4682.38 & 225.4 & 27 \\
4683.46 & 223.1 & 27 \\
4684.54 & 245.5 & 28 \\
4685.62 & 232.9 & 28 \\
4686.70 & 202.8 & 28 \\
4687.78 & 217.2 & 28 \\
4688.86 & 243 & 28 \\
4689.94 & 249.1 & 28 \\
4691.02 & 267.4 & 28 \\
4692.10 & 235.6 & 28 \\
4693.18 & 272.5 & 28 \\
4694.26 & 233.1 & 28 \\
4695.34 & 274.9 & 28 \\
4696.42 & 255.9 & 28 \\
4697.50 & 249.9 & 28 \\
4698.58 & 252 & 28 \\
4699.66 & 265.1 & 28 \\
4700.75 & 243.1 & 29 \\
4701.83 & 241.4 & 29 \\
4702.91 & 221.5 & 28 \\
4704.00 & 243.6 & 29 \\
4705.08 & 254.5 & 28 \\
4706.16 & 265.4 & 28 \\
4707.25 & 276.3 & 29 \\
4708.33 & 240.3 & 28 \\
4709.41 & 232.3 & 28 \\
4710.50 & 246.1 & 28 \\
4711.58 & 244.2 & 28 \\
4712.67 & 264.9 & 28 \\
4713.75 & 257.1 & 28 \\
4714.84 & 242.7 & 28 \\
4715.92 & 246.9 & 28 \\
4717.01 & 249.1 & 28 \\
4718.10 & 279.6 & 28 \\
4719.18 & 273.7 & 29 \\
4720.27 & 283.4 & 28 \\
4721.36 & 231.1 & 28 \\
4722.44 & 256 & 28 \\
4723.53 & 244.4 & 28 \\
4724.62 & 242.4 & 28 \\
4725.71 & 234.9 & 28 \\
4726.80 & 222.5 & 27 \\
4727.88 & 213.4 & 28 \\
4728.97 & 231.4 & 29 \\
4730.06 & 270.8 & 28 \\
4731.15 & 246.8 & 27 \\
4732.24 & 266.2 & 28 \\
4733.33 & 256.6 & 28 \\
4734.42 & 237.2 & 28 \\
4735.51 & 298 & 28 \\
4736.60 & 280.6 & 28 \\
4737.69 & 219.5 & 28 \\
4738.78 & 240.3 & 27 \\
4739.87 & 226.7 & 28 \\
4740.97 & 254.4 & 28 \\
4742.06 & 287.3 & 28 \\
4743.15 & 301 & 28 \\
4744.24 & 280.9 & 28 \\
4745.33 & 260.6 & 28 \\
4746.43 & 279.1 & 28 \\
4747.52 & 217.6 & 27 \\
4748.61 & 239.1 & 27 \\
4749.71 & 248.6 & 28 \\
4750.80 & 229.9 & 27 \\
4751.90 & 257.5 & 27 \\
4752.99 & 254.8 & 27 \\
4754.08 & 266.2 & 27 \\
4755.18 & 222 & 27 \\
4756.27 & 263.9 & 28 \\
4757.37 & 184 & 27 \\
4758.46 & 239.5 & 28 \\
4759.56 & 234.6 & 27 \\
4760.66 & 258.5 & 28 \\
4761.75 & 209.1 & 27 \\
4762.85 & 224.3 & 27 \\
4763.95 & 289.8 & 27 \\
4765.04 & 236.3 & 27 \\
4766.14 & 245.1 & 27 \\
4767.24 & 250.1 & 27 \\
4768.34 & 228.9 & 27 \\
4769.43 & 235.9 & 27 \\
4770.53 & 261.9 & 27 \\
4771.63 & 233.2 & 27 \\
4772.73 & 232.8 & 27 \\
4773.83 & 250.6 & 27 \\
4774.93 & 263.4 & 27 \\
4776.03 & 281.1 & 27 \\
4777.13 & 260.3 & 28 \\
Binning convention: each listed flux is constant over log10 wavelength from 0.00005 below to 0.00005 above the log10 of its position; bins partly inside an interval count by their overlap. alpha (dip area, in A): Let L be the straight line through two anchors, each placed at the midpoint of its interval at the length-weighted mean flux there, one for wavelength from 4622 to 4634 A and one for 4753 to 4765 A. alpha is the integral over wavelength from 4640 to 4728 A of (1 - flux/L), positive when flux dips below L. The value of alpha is -3.8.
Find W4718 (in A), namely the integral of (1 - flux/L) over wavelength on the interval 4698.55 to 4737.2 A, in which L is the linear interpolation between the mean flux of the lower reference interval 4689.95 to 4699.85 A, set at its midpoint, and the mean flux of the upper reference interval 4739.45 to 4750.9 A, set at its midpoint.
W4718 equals 0.81 A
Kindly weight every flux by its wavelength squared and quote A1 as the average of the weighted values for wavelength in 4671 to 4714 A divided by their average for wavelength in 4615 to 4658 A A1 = 1.1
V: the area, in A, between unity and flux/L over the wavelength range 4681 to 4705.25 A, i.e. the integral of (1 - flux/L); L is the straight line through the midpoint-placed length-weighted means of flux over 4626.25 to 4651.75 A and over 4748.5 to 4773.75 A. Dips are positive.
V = -0.81 A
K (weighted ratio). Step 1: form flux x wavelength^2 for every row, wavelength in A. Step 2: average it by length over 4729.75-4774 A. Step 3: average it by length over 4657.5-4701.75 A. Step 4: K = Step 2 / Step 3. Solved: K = 1.07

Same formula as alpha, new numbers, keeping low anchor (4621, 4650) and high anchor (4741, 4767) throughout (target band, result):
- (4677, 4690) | 0.57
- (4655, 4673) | 0.13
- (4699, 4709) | -0.35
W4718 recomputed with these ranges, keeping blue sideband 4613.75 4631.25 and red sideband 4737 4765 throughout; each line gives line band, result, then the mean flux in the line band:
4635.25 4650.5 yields 0.15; 235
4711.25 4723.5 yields -0.63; 257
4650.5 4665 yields -0.01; 239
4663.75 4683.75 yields 0.76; 231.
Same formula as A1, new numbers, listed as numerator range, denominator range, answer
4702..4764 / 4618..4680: 1.10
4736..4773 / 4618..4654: 1.11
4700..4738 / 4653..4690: 1.09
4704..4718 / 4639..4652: 1.09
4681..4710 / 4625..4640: 1.11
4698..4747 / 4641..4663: 1.09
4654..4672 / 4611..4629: 0.97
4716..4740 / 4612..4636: 1.12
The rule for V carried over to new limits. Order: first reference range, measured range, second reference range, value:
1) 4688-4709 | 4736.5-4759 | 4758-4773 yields -0.5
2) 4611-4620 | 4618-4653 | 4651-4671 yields 1.4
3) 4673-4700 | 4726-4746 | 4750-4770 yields -1.1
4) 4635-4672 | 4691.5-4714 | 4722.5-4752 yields -0.6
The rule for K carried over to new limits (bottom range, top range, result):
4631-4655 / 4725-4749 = 1.14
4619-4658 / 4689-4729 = 1.11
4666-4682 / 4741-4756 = 1.13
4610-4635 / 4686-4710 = 1.07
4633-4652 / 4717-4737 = 1.13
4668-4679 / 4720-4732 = 1.03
